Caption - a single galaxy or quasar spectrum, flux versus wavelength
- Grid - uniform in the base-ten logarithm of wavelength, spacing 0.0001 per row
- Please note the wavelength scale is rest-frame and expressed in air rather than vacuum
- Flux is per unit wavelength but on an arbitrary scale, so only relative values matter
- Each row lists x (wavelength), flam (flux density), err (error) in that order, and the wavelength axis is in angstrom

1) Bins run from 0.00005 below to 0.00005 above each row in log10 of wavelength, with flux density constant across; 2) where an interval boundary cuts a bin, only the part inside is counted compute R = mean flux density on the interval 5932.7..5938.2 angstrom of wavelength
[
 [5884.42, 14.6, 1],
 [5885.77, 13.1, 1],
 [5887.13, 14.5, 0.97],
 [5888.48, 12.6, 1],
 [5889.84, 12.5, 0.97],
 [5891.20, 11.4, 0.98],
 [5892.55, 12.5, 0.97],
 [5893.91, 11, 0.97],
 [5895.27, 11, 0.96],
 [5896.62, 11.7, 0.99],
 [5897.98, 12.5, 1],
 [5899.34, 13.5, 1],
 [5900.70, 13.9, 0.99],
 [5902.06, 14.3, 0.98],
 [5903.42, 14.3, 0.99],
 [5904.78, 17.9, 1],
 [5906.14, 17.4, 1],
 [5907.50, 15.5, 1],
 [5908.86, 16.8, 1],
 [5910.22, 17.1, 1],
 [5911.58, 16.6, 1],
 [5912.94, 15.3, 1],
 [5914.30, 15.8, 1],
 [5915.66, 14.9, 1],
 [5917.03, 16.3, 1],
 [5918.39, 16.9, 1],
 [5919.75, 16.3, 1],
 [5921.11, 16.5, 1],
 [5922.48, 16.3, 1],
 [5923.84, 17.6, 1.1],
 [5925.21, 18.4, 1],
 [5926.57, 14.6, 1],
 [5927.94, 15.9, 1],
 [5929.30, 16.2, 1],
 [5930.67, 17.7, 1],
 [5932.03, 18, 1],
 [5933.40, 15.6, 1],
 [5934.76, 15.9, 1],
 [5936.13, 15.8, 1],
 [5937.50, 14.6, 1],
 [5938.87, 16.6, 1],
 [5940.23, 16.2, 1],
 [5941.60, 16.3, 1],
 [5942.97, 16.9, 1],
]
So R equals 15.5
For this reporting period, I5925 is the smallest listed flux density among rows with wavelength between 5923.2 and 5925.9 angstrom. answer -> 17.6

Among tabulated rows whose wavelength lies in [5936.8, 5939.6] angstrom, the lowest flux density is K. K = 14.6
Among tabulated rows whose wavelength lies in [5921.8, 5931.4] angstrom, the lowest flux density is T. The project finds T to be 14.6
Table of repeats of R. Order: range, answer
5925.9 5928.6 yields 15.2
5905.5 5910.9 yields 16.7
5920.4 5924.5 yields 16.8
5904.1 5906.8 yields 17.6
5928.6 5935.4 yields 16.7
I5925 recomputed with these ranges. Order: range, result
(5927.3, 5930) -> 15.9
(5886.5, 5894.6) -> 11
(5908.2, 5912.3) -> 16.6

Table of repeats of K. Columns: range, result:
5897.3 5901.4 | 12.5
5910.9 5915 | 15.3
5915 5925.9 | 14.9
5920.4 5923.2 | 16.3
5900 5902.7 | 13.9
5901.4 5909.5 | 14.3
